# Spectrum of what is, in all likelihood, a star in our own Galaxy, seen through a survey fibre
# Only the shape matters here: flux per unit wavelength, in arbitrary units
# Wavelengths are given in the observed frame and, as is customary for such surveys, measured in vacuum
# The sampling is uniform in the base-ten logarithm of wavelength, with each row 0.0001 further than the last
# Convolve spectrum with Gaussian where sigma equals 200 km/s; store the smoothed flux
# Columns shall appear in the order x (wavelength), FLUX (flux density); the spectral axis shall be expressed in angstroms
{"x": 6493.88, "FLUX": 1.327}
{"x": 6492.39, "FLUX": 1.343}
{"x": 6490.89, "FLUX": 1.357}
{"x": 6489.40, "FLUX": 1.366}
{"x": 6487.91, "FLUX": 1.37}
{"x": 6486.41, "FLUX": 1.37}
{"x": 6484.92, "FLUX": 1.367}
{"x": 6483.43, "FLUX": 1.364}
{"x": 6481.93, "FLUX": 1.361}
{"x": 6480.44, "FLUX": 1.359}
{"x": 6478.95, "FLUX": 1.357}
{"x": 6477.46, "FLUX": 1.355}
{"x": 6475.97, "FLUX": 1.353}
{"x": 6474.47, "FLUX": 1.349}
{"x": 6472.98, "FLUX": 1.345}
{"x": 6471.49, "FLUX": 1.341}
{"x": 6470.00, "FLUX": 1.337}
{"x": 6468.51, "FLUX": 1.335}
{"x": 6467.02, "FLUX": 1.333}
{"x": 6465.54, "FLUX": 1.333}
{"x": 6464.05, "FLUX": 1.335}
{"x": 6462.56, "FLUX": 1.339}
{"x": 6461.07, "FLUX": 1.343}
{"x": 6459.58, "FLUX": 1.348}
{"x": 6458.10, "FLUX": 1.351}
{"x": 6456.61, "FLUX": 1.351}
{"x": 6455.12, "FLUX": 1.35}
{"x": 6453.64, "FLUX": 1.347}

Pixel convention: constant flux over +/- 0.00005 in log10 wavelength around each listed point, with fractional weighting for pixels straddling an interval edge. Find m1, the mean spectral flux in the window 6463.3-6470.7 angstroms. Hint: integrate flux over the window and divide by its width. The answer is 1.34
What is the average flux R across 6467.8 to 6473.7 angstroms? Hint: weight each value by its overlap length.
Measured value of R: 1.34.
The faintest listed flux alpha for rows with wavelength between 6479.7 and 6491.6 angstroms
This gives 1.357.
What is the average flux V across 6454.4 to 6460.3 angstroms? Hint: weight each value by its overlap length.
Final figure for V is 1.35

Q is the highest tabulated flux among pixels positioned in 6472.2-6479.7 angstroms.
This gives 1.357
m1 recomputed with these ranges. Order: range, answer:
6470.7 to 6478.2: 1.35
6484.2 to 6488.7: 1.37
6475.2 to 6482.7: 1.36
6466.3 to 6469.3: 1.33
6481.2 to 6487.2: 1.36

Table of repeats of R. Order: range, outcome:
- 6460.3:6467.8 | 1.34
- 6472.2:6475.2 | 1.35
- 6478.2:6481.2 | 1.36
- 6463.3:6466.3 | 1.34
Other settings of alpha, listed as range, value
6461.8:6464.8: 1.335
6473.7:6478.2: 1.349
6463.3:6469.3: 1.333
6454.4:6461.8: 1.343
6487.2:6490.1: 1.366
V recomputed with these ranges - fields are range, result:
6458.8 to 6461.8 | 1.35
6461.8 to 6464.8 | 1.33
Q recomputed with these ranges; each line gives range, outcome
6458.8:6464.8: 1.348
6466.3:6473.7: 1.345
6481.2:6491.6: 1.37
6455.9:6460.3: 1.351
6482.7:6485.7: 1.367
